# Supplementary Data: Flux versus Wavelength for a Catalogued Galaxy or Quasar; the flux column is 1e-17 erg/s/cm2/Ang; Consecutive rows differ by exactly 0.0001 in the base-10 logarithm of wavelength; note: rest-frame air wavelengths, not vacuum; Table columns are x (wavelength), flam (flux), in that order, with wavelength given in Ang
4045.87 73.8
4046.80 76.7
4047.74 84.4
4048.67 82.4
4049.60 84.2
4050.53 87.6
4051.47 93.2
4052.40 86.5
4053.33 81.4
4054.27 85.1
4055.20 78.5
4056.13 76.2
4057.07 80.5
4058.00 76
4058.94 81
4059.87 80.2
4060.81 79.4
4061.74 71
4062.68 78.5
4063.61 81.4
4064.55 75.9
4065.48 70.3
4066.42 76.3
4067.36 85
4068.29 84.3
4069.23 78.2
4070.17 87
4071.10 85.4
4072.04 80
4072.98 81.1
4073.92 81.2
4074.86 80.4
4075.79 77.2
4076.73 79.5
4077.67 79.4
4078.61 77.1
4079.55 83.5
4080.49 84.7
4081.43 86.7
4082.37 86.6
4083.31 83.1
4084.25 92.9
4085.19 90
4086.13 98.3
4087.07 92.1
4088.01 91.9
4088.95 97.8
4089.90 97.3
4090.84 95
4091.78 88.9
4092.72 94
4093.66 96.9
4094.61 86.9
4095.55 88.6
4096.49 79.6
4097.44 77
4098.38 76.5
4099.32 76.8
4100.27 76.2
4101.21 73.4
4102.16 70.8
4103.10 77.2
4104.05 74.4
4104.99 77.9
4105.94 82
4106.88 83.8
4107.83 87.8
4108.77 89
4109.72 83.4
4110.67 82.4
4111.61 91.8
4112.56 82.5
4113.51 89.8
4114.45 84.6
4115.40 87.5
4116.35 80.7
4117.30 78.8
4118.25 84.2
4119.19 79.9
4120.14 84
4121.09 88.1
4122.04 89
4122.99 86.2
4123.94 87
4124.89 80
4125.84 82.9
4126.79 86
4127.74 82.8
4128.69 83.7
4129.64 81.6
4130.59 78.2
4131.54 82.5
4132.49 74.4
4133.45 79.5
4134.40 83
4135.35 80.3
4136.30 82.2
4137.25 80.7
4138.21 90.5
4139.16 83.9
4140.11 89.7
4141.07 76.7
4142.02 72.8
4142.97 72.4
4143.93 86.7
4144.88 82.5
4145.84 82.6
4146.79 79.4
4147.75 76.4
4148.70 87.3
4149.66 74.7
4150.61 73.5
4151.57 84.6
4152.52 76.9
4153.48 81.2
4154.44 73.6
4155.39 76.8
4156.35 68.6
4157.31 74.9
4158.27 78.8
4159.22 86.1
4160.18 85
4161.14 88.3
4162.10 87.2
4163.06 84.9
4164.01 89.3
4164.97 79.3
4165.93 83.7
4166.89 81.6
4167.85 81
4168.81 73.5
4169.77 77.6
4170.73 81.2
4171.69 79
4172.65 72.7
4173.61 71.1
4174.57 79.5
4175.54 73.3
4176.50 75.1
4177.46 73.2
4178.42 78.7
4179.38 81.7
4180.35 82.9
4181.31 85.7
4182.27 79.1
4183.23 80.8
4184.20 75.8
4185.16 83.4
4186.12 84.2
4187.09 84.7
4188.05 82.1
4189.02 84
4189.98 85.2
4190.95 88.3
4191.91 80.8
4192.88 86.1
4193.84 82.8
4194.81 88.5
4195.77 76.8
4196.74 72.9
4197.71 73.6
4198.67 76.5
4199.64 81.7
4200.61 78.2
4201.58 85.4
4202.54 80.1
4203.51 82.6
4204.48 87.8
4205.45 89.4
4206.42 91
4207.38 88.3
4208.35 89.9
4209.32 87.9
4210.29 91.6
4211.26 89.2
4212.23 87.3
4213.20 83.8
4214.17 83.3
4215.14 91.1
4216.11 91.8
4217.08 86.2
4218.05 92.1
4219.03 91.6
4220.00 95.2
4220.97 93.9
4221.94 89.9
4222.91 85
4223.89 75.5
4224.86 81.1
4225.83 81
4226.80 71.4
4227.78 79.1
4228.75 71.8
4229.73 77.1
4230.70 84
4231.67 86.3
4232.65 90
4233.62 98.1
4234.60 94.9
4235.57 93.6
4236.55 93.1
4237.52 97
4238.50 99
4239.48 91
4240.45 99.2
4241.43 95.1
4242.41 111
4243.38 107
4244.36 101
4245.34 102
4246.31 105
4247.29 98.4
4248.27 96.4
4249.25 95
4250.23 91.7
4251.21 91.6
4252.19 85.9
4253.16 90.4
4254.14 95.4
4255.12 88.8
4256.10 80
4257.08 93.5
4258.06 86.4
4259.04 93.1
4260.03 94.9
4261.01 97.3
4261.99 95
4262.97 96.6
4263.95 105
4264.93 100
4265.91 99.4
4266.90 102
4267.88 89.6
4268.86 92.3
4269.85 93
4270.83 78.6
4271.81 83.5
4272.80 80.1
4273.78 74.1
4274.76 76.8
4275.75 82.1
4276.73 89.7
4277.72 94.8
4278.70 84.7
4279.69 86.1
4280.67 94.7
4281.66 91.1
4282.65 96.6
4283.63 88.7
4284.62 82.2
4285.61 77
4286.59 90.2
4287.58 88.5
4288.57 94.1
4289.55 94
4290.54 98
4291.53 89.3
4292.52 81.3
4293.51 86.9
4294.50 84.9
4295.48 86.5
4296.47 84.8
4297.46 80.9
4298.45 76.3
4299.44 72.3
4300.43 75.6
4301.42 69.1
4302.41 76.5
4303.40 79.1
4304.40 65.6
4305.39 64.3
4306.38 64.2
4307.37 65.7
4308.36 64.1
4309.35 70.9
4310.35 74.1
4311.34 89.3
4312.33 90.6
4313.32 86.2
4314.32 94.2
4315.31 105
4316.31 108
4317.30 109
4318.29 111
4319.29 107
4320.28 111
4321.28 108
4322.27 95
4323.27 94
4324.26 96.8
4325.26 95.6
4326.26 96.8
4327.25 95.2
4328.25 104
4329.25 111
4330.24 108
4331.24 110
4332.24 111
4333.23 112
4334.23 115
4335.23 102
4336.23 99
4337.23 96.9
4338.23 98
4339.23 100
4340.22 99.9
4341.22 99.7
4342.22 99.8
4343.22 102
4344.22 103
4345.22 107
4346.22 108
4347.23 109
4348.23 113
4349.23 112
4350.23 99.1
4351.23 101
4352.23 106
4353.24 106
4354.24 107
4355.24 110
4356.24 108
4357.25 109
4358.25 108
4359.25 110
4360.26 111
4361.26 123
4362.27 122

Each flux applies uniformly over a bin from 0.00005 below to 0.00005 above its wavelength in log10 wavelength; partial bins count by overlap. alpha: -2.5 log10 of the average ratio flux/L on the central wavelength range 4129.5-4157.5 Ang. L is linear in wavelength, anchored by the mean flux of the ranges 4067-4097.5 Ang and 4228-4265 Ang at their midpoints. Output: 0.12 mag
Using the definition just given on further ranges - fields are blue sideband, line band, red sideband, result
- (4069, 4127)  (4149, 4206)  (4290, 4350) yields 0.09 mag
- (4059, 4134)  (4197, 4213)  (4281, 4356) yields 0.05 mag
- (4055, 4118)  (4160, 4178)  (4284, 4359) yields 0.10 mag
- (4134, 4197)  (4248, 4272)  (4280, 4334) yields -0.07 mag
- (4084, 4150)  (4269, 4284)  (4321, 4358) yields 0.14 mag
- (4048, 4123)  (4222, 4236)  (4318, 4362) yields 0.15 mag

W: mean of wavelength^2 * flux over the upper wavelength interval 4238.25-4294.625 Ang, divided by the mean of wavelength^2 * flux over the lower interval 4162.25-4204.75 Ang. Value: 1.19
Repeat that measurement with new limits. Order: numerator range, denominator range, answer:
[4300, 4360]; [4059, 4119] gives 1.31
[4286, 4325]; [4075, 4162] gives 1.14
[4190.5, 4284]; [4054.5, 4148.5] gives 1.15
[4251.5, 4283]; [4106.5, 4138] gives 1.16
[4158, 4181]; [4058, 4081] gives 1.06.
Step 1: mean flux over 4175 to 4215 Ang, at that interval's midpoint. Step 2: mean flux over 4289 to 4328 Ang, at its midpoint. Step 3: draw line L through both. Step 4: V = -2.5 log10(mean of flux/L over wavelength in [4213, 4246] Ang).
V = -0.08 mag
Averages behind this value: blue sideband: 82.8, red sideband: 87.2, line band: 90.3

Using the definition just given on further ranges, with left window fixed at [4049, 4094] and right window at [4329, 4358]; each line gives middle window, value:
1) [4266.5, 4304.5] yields 0.19 mag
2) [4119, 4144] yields 0.08 mag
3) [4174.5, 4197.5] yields 0.15 mag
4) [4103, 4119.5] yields 0.05 mag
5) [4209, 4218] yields 0.08 mag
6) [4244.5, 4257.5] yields 0.05 mag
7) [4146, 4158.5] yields 0.17 mag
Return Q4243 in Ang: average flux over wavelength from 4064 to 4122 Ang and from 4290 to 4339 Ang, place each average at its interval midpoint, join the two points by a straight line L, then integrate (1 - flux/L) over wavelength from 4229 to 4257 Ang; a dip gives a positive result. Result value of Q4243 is -1.6 Ang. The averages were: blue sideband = 83.9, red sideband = 91.3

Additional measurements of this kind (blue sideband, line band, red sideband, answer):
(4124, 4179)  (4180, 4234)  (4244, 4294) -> 0.6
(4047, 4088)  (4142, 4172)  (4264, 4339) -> 1.9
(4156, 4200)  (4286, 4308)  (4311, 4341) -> 3.9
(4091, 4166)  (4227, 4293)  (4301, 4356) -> 0.5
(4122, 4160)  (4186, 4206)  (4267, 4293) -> 0.2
